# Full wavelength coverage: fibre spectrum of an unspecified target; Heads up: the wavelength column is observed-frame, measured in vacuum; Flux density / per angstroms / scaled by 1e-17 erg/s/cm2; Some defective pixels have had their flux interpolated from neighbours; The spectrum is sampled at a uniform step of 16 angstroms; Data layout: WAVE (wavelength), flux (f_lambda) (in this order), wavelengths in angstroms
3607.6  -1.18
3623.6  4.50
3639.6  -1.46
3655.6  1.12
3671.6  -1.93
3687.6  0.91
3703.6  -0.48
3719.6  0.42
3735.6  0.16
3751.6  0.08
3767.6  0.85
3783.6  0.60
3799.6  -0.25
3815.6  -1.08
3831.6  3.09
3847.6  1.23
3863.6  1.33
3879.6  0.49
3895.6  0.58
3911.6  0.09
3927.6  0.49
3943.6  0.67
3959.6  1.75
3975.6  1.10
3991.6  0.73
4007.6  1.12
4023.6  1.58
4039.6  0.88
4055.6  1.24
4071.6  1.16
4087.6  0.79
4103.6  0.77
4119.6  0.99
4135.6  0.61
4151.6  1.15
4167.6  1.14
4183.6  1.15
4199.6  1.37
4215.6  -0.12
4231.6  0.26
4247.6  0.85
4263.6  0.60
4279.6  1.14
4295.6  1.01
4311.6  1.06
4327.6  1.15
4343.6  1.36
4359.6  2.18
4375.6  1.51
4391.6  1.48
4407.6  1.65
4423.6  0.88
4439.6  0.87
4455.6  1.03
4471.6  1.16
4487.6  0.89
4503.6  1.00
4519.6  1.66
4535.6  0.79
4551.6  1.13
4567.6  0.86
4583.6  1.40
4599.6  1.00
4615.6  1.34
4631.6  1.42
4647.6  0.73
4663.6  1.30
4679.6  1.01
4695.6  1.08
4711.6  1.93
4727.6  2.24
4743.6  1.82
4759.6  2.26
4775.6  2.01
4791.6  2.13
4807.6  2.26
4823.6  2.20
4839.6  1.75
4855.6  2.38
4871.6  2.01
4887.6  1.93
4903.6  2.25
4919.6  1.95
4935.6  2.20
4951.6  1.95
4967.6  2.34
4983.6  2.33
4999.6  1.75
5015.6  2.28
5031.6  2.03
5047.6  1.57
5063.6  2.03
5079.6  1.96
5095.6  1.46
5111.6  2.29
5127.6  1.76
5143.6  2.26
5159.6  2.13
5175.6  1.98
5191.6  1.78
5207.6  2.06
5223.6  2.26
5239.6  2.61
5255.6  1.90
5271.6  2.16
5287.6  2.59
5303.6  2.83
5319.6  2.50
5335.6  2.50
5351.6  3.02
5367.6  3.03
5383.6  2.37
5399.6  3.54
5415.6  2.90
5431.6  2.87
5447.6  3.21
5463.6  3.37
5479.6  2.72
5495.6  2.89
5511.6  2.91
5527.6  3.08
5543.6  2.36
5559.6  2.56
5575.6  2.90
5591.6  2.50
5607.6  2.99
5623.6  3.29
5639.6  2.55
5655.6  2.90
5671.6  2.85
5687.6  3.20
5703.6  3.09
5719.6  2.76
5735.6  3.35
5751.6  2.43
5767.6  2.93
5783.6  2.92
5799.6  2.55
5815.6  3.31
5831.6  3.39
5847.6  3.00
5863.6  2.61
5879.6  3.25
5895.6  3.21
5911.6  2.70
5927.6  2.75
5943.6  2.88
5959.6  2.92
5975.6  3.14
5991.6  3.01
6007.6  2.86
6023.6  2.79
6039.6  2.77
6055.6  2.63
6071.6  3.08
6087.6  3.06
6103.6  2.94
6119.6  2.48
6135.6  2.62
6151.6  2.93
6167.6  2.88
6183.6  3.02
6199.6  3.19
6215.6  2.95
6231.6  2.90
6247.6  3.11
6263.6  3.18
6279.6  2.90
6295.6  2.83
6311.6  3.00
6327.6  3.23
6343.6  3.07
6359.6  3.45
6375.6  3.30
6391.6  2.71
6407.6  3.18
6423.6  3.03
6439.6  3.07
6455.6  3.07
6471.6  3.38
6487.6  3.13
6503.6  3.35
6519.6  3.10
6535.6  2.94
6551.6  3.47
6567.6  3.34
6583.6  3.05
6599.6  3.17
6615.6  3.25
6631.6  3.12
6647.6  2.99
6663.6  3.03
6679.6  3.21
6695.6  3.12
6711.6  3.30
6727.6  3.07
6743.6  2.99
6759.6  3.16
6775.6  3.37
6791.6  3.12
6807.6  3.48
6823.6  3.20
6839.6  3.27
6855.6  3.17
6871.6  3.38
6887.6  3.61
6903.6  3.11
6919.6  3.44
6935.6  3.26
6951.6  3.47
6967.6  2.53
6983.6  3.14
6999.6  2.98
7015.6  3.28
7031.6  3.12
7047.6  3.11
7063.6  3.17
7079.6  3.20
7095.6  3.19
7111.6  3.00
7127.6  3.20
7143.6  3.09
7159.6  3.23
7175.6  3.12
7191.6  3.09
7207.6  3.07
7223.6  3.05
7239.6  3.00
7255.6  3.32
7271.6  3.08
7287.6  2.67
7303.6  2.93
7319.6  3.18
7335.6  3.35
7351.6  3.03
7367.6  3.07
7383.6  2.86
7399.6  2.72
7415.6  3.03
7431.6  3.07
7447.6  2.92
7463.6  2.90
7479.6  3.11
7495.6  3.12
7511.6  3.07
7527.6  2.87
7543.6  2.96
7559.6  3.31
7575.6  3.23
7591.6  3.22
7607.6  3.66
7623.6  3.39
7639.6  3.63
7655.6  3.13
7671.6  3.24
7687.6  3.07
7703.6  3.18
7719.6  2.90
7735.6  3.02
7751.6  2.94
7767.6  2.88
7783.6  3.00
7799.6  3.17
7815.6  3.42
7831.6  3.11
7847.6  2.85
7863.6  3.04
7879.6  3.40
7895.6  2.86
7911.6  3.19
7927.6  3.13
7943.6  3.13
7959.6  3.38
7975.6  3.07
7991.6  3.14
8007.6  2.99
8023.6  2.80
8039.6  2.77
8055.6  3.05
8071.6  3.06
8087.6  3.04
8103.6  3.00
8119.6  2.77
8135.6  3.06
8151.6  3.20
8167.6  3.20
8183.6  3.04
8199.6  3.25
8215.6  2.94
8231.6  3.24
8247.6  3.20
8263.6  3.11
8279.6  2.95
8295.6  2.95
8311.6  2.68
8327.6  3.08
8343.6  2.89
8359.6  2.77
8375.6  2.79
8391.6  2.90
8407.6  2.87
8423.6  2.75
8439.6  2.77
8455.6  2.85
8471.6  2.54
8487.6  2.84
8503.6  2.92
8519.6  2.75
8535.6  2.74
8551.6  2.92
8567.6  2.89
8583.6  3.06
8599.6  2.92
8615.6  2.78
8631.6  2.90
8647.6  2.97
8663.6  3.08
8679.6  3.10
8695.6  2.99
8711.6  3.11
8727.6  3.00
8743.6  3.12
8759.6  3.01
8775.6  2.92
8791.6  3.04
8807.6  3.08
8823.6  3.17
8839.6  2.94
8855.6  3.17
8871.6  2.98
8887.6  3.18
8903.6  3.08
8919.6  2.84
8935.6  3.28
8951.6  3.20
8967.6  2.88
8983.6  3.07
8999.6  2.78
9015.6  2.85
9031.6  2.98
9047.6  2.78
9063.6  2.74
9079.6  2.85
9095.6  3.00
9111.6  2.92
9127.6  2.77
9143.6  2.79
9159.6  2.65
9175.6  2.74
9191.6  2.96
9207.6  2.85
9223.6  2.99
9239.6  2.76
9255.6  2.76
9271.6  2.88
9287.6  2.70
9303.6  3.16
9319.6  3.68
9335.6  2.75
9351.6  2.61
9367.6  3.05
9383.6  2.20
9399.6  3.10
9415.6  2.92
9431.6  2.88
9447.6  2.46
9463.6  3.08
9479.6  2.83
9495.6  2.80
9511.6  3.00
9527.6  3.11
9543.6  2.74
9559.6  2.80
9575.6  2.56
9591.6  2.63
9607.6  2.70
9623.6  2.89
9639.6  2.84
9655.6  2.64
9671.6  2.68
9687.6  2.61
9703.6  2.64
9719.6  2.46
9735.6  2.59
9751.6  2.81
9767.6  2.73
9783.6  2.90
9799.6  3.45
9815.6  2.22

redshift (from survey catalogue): 0.182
